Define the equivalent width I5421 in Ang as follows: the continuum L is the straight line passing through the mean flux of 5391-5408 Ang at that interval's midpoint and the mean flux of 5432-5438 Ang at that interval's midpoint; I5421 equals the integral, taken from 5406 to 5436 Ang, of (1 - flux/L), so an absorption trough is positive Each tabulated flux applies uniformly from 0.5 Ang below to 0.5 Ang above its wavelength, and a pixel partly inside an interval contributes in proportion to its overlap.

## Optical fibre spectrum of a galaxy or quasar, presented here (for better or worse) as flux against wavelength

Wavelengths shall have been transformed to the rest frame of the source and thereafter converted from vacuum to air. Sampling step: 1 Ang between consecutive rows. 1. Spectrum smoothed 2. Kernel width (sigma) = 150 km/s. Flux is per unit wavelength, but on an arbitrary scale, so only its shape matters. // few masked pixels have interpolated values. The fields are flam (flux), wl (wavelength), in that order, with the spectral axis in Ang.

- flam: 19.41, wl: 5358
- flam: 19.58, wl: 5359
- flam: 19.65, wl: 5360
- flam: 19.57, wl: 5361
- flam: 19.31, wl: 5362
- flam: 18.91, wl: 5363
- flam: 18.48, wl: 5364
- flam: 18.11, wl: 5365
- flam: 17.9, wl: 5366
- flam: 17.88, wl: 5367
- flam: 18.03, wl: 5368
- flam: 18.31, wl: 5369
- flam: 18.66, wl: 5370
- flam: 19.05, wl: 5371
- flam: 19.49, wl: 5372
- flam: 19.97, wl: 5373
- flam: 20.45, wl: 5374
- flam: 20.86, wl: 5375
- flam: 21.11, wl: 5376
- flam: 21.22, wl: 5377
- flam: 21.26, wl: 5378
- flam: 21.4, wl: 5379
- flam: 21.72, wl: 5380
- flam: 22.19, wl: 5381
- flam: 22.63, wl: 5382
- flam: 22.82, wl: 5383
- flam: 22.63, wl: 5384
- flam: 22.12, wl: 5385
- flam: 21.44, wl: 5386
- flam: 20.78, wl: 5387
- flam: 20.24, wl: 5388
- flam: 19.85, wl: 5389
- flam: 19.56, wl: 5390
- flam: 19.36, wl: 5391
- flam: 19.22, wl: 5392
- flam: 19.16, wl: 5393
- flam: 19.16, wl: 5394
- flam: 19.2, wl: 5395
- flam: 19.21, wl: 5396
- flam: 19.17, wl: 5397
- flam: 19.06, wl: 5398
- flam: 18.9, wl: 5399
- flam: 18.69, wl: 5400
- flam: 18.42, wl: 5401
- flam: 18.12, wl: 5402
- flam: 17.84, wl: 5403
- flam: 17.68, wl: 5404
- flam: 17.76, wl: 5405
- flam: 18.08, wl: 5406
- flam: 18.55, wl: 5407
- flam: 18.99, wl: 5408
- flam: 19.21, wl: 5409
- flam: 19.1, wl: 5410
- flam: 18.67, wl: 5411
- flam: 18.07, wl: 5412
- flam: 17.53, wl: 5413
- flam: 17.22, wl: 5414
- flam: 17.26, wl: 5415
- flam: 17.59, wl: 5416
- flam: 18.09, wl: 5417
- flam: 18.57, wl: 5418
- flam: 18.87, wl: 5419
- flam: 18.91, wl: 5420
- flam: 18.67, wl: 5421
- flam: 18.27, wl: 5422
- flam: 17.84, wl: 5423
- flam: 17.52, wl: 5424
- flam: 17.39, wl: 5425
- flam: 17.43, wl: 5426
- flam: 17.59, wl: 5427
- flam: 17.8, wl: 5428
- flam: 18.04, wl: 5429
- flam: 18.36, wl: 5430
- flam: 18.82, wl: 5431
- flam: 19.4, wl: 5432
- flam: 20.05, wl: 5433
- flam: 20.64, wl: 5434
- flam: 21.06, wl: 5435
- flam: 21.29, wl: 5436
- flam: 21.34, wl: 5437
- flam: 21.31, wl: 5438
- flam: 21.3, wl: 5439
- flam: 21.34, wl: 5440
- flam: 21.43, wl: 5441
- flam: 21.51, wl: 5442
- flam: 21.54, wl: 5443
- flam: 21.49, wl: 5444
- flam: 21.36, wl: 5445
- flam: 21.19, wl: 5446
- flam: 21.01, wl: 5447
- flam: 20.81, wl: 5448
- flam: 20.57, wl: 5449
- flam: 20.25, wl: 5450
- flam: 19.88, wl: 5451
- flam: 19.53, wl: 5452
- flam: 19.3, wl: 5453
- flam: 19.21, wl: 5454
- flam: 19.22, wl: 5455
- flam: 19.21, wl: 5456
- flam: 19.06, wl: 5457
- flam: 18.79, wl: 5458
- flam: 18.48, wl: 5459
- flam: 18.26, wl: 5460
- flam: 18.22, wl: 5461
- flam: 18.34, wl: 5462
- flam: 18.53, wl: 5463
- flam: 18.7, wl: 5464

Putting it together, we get 2.2 Ang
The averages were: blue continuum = 18.7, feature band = 18.5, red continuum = 20.8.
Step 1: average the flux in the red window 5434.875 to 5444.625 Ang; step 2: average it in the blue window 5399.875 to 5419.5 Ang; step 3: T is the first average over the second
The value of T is 1.17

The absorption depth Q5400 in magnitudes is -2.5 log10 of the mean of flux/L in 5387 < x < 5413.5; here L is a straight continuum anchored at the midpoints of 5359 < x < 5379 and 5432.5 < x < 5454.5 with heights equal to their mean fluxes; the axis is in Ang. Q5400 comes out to 0.06 mag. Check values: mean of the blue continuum 19.4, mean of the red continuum 20.8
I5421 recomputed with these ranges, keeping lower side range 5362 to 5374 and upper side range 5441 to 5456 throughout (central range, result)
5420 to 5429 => 0.9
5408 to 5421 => 0.9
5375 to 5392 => -1.9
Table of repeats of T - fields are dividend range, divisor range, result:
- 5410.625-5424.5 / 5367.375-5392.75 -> 0.88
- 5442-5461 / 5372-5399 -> 0.97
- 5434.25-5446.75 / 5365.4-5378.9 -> 1.09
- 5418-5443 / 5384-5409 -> 1.01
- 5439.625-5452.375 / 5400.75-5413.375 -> 1.14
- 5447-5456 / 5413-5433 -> 1.10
